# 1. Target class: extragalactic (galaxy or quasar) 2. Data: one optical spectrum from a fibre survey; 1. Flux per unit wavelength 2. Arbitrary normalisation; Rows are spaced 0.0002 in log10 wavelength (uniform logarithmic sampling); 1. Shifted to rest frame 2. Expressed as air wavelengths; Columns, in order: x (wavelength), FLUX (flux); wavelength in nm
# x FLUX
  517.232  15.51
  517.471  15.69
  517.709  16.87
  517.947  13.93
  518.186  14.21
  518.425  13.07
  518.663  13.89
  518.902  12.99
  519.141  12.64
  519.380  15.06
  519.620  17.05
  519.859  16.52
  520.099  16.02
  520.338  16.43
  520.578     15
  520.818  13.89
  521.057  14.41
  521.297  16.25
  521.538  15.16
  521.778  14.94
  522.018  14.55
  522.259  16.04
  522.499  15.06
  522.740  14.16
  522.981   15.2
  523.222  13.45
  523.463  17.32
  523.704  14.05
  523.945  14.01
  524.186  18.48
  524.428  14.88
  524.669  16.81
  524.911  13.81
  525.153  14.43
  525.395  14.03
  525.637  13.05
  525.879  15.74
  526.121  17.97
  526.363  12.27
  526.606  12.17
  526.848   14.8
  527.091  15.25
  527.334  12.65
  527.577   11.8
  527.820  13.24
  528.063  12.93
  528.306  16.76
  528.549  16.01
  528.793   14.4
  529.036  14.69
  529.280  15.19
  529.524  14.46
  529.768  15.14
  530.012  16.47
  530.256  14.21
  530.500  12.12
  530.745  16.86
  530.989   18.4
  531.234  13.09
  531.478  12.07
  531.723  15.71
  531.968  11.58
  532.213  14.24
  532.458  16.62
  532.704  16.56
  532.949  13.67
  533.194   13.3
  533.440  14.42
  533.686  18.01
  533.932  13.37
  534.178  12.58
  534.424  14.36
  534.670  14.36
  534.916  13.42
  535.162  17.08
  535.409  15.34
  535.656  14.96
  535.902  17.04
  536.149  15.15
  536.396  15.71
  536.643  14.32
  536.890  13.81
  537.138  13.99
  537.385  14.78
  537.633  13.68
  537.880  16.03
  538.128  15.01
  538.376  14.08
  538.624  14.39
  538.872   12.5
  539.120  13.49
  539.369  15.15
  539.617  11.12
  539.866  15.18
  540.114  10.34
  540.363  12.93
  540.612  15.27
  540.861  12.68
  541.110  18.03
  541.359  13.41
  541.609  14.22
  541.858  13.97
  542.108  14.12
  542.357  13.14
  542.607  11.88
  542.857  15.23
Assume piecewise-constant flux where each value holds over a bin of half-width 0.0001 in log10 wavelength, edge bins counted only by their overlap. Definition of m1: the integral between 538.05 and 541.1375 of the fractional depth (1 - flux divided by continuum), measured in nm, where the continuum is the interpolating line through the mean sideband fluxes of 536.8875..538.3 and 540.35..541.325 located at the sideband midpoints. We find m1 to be 0.21 nm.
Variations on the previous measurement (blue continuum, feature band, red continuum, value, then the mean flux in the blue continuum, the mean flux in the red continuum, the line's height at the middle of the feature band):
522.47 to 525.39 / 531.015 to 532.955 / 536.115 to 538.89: 0.04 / 15.1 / 14.5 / 14.7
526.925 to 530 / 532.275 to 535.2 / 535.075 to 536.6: 0.12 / 14.5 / 15.8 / 15.4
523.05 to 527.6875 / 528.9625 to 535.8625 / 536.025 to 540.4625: -0.24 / 14.6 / 14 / 14.3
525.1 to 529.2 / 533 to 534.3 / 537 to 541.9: -0.02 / 14.3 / 14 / 14.1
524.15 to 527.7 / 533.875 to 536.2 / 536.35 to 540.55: -0.12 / 14.4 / 13.9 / 14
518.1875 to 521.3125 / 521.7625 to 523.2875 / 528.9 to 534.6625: 0.00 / 14.8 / 14.6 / 14.8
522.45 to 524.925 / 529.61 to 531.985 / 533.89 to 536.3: 0.05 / 15.3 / 14.8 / 15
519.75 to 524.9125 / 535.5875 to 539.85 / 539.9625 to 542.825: -0.13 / 15.3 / 13.7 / 14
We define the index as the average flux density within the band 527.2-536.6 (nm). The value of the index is 14.7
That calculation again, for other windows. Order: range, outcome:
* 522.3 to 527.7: 14.6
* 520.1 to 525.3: 15.2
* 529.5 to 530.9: 15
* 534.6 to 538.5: 14.9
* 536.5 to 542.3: 14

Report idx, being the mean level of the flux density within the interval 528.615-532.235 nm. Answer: 14.6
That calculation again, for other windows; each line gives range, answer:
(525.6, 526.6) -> 14.6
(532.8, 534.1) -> 14.5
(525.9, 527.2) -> 14.6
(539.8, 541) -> 13.3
